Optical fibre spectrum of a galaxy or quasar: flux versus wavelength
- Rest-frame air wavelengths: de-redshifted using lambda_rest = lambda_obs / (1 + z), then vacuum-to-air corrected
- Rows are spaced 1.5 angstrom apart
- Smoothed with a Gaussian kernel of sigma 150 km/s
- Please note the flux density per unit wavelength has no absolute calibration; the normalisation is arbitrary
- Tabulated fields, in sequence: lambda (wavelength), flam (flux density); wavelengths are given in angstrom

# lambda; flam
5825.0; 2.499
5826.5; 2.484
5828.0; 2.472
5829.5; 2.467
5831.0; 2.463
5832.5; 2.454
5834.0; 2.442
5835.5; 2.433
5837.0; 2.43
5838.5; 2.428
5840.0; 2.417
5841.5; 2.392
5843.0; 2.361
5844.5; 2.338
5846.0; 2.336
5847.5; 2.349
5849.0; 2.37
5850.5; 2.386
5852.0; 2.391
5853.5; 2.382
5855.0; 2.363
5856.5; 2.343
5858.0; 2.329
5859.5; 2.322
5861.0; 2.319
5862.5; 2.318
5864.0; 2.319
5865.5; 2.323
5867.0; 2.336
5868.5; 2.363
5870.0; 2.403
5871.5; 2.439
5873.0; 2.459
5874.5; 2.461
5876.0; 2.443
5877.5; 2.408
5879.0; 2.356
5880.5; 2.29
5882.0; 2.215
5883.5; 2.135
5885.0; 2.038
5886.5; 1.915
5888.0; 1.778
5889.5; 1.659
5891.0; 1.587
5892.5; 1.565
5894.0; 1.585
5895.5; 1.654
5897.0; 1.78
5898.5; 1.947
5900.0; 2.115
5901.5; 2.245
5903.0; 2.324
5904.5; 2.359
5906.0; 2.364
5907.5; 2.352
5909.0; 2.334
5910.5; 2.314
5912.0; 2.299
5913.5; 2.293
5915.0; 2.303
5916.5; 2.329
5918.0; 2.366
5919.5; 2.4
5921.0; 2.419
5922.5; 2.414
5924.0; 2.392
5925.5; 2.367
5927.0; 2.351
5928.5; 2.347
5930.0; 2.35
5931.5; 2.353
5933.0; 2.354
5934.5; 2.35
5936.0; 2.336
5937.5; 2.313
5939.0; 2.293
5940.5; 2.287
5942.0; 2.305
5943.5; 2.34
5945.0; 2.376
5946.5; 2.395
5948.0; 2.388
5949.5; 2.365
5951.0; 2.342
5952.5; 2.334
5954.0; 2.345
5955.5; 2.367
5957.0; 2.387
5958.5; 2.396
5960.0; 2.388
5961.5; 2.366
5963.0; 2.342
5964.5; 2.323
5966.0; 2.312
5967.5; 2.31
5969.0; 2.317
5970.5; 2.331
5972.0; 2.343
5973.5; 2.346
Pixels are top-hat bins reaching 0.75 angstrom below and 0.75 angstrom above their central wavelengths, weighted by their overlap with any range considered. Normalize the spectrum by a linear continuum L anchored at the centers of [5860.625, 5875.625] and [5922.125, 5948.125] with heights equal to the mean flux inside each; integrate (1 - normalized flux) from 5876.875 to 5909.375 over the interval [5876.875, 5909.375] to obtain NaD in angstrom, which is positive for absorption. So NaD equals 4.47 angstrom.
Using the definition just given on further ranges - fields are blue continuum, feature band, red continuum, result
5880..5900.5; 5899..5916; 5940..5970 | -2.5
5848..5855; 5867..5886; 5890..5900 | -3.1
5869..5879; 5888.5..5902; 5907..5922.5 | 3.4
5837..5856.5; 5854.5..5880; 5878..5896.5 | -2.8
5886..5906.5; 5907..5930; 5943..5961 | -2.8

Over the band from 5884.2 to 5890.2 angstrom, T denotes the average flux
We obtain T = 1.85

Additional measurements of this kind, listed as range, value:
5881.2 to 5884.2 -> 2.18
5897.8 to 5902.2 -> 2.1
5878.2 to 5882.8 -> 2.29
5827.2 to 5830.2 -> 2.47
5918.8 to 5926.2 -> 2.4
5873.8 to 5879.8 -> 2.42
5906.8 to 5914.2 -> 2.32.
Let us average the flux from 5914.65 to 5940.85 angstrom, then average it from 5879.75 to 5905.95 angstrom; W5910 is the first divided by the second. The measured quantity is 1.20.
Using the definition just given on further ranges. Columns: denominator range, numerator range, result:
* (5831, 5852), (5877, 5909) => 0.85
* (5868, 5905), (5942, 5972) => 1.12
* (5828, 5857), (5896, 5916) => 0.93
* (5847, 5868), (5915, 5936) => 1.01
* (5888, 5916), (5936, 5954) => 1.14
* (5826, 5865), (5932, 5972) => 0.98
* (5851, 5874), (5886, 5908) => 0.82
